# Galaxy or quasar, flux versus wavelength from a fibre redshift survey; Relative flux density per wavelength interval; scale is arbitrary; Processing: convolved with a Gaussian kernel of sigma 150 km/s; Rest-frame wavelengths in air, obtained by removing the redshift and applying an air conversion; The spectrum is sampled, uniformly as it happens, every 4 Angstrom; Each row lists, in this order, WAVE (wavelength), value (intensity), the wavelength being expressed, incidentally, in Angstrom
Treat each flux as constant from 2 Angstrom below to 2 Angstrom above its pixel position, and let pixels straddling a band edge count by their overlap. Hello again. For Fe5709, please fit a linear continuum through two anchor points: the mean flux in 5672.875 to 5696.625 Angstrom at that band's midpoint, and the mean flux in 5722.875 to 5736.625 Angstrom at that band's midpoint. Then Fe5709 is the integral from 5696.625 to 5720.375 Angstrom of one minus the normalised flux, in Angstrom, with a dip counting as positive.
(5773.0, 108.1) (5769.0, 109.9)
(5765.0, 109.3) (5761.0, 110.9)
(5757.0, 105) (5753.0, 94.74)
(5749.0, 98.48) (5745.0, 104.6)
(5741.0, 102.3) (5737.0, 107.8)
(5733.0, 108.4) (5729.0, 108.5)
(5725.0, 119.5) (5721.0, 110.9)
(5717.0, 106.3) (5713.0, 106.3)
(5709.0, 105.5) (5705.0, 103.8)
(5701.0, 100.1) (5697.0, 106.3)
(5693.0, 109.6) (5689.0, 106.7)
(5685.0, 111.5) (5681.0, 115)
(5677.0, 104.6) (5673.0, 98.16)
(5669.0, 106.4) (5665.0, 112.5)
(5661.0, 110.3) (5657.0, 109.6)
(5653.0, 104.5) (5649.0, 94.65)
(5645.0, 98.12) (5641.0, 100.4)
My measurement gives 1.09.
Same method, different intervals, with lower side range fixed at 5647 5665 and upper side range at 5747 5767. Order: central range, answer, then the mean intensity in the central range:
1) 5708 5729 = -1.1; 110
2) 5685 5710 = -0.2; 106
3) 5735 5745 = -0.1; 105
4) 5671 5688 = -0.3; 107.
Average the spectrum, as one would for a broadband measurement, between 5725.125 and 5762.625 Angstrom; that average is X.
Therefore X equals 105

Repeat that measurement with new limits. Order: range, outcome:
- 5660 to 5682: 107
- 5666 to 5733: 108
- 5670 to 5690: 107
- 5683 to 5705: 107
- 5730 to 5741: 107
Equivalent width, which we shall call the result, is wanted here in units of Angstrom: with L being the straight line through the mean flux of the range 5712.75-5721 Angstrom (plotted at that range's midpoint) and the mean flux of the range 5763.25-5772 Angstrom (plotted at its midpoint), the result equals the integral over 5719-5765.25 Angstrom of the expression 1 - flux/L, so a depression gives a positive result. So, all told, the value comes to 0.8 Angstrom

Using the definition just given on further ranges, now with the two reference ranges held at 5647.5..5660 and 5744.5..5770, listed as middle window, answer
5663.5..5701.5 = -1.2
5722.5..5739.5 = -1.1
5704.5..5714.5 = -0.1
